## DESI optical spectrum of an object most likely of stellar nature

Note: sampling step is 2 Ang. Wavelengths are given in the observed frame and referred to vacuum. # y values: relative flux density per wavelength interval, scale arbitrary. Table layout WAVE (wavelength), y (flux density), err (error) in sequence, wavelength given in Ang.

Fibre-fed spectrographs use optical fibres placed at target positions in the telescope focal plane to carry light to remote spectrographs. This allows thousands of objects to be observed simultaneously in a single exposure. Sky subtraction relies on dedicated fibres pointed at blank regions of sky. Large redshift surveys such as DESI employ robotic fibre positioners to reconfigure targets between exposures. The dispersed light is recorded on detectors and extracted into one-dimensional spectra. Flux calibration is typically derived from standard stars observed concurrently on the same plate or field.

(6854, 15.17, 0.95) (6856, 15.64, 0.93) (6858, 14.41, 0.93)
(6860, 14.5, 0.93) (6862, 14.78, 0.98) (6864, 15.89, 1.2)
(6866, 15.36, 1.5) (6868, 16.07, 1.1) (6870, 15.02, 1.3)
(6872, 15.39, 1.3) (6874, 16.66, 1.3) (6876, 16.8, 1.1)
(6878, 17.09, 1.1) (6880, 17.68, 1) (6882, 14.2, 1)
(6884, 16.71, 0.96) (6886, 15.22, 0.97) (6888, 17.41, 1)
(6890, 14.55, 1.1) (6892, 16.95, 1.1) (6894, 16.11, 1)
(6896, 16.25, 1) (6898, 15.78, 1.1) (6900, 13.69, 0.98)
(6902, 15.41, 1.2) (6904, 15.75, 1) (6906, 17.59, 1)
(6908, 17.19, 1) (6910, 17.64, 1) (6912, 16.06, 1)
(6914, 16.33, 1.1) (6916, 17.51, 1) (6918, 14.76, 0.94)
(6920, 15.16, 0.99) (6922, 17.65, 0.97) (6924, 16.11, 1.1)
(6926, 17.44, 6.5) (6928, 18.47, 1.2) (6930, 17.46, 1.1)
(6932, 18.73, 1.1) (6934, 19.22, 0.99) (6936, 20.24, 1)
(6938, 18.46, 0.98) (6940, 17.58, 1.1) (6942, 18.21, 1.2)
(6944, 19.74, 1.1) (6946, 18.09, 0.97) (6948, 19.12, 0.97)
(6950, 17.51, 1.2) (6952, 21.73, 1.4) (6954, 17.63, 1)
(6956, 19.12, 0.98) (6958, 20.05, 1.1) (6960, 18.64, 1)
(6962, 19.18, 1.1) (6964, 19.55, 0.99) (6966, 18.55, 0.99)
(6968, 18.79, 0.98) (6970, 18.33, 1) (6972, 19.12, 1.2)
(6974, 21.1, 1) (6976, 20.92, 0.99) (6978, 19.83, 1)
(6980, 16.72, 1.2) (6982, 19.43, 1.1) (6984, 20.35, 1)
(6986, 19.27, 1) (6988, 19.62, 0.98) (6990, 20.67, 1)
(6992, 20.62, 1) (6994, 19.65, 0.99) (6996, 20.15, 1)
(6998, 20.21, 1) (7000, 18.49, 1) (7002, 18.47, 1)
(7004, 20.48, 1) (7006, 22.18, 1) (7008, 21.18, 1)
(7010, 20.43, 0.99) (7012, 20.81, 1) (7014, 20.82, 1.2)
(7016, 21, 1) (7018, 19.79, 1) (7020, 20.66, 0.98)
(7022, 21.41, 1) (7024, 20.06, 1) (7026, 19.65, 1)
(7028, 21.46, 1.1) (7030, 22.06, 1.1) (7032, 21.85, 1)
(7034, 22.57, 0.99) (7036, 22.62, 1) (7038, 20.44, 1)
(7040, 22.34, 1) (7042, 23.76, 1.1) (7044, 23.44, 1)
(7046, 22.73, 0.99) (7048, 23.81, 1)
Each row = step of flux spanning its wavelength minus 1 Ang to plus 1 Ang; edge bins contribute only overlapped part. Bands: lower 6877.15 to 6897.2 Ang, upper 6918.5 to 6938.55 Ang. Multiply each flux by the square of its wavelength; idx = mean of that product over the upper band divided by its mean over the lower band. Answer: 1.11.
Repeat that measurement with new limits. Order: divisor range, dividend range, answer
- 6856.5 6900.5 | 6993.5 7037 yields 1.37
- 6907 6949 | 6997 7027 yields 1.18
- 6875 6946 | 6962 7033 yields 1.22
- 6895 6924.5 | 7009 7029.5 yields 1.32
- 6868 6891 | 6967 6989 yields 1.24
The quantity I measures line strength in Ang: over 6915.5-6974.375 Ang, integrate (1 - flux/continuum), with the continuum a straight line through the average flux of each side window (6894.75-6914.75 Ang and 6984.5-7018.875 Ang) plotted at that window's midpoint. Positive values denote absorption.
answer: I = -1.9 Ang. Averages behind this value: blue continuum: 16.2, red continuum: 20.2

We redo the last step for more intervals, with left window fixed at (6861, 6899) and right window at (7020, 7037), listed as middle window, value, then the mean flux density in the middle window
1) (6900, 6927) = 1.3 Ang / 16.4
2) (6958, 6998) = 0.1 Ang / 19.5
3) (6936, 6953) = -0.5 Ang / 18.9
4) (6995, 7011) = 0.2 Ang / 20.2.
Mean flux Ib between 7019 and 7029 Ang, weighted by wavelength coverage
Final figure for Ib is 20.6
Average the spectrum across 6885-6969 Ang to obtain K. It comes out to 17.5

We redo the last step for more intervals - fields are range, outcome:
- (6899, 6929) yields 16.5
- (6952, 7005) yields 19.5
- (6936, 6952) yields 18.7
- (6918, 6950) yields 18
